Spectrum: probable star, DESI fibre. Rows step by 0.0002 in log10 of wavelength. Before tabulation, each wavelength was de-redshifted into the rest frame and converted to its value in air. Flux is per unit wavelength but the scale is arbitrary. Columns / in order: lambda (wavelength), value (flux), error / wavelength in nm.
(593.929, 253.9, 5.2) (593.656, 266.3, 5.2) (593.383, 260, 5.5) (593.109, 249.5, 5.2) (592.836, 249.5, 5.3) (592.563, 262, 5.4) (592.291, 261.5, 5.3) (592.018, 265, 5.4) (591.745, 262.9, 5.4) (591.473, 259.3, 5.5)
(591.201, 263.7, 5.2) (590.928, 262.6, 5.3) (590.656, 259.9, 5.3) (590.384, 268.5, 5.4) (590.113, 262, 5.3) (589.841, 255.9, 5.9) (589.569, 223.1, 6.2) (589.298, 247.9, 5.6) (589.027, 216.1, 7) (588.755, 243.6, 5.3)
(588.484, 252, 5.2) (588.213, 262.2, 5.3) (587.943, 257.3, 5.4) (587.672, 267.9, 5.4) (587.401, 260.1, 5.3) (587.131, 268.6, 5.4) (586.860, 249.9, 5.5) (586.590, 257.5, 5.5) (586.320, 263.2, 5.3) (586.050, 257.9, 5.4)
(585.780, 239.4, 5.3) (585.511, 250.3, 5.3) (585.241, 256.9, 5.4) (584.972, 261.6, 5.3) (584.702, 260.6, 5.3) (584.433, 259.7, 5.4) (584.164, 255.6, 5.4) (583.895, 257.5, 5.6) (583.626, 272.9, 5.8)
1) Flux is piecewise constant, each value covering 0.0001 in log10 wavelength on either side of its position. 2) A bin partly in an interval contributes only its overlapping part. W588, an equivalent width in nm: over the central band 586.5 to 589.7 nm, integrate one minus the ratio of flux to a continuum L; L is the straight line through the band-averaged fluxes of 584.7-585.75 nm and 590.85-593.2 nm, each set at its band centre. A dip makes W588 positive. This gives 0.082 nm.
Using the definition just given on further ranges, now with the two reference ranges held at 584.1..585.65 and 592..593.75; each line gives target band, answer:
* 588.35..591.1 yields 0.09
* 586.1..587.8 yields -0.02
